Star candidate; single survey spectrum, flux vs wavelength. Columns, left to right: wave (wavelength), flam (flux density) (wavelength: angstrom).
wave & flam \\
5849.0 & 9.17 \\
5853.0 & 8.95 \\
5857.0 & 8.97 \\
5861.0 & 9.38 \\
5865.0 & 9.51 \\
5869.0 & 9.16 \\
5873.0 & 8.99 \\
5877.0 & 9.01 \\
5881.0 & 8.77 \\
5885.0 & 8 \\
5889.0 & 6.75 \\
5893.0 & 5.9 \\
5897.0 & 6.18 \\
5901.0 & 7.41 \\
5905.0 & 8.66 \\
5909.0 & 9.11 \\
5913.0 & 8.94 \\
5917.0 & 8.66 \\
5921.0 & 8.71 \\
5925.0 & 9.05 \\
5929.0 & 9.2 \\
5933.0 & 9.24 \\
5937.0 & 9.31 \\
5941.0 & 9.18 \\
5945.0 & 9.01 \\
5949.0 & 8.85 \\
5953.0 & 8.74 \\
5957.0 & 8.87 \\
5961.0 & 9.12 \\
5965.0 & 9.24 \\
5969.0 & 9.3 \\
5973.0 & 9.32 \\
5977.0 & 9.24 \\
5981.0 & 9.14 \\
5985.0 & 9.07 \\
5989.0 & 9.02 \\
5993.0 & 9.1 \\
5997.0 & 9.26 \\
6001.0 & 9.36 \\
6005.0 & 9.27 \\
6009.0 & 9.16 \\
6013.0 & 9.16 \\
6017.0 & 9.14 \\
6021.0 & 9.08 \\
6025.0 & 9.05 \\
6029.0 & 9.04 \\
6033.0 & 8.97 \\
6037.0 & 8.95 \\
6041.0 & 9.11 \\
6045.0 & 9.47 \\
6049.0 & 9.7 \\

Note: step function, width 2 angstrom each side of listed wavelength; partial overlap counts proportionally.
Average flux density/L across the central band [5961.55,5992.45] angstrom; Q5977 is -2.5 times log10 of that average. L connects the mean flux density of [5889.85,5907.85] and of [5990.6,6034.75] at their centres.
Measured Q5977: -0.083 mag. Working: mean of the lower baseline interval 7.12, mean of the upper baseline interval 9.14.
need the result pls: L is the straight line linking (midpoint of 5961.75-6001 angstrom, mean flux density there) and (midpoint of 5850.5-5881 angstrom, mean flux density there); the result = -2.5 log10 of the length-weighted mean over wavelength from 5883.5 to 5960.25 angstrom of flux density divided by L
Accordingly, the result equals 0.09 mag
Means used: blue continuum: 9.11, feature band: 8.42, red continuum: 9.19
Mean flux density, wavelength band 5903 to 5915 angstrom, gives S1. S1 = 8.9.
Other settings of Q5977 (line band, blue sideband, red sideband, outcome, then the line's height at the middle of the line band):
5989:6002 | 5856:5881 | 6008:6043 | -0.013 mag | 9.09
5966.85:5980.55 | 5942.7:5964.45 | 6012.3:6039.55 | -0.035 mag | 8.97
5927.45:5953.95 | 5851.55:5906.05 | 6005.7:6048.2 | -0.058 mag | 8.62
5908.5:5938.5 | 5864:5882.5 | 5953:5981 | 0.011 mag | 9.11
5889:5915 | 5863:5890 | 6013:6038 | 0.147 mag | 8.73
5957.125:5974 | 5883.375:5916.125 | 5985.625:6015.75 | -0.067 mag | 8.65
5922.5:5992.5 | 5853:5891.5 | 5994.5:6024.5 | -0.012 mag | 9.01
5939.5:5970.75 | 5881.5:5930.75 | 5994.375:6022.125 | -0.052 mag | 8.61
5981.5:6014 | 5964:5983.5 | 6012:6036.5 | -0.002 mag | 9.16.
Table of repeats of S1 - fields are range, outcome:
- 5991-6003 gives 9.24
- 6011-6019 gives 9.15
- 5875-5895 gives 7.69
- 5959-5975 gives 9.25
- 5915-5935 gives 8.97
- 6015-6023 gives 9.11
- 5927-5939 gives 9.25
